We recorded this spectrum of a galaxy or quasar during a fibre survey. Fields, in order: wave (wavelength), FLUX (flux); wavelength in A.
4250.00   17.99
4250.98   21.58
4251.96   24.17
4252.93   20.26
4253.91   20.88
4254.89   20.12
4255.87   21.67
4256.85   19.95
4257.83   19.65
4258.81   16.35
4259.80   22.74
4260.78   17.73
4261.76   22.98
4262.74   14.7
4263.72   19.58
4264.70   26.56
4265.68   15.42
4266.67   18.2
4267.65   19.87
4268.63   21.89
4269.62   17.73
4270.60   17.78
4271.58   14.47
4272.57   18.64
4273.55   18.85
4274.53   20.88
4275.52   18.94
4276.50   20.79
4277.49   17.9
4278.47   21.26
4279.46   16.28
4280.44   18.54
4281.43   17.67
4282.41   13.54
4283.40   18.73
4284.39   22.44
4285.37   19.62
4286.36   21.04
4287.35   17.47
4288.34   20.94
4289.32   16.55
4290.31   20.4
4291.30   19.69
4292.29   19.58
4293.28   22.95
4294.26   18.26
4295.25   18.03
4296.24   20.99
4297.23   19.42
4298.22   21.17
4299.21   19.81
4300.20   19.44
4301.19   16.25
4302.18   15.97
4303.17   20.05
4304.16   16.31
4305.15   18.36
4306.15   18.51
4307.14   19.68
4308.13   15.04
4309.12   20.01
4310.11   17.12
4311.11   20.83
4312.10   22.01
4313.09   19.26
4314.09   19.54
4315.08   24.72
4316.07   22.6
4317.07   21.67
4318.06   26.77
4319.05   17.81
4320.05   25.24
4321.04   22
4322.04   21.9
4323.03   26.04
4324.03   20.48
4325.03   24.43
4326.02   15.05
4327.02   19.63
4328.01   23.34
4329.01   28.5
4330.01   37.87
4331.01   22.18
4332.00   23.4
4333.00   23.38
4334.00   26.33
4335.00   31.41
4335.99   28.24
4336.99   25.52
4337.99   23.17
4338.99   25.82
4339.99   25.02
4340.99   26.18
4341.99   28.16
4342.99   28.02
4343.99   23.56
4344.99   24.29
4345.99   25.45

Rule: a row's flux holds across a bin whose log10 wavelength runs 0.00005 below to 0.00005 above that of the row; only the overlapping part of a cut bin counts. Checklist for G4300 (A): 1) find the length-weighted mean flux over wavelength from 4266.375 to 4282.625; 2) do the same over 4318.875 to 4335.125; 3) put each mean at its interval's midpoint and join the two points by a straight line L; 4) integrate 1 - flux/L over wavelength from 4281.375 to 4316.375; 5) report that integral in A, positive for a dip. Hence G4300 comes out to 2.92 A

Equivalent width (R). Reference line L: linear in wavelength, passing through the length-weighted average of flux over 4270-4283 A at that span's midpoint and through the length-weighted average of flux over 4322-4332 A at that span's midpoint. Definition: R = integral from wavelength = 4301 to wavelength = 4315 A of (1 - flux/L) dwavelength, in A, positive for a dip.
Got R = 2.0 A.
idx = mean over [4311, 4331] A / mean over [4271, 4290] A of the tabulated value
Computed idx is 1.2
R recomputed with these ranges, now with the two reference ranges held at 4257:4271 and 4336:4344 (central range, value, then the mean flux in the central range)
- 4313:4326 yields 1.0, 22.3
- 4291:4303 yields 1.6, 19.3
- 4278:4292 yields 1.5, 18.9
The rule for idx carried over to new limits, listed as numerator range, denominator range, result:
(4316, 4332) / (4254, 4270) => 1.19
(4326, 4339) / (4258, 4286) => 1.35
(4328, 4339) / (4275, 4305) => 1.41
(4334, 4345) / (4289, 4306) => 1.39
